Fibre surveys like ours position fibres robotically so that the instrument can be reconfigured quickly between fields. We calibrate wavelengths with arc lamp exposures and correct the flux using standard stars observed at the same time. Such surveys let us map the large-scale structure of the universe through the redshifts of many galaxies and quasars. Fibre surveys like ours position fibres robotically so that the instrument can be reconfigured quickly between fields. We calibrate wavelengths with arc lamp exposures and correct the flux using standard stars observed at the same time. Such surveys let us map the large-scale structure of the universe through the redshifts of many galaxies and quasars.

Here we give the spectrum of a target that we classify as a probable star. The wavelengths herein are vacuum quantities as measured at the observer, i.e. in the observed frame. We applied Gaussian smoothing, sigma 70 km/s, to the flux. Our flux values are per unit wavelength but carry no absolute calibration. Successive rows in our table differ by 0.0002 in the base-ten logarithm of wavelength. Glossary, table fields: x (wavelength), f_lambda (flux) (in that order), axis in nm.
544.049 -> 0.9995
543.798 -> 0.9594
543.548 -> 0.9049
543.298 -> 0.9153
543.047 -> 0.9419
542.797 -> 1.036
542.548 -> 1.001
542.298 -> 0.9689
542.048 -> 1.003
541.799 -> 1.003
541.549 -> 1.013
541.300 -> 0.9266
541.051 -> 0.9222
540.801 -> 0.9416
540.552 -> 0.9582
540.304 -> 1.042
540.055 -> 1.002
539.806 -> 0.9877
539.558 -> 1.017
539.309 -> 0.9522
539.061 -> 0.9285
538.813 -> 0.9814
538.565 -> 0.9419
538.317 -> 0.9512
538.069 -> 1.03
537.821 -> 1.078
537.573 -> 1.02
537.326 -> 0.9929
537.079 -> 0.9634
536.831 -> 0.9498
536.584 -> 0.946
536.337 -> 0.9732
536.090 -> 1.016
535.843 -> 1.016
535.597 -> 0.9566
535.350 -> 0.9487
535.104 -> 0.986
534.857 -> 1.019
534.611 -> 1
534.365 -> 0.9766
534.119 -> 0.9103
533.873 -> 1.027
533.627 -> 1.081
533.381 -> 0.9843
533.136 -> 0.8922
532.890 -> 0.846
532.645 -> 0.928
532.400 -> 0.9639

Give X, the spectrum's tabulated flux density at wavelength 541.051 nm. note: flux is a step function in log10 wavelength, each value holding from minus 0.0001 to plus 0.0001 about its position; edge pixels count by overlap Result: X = 0.9222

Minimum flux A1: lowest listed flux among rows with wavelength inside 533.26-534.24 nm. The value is 0.9103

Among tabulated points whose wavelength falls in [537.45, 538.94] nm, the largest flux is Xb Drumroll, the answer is 1.078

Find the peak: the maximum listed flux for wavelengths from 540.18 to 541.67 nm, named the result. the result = 1.042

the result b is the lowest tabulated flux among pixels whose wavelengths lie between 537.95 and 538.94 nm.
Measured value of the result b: 0.9419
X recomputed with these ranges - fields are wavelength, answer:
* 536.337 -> 0.9732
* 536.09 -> 1.016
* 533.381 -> 0.9843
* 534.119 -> 0.9103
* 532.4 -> 0.9639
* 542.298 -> 0.9689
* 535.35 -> 0.9487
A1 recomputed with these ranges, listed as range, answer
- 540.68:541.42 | 0.9222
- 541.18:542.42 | 0.9266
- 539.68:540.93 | 0.9416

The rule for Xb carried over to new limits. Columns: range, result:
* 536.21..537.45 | 0.9929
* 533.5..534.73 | 1.081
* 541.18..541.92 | 1.013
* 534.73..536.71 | 1.019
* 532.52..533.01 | 0.928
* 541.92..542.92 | 1.036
